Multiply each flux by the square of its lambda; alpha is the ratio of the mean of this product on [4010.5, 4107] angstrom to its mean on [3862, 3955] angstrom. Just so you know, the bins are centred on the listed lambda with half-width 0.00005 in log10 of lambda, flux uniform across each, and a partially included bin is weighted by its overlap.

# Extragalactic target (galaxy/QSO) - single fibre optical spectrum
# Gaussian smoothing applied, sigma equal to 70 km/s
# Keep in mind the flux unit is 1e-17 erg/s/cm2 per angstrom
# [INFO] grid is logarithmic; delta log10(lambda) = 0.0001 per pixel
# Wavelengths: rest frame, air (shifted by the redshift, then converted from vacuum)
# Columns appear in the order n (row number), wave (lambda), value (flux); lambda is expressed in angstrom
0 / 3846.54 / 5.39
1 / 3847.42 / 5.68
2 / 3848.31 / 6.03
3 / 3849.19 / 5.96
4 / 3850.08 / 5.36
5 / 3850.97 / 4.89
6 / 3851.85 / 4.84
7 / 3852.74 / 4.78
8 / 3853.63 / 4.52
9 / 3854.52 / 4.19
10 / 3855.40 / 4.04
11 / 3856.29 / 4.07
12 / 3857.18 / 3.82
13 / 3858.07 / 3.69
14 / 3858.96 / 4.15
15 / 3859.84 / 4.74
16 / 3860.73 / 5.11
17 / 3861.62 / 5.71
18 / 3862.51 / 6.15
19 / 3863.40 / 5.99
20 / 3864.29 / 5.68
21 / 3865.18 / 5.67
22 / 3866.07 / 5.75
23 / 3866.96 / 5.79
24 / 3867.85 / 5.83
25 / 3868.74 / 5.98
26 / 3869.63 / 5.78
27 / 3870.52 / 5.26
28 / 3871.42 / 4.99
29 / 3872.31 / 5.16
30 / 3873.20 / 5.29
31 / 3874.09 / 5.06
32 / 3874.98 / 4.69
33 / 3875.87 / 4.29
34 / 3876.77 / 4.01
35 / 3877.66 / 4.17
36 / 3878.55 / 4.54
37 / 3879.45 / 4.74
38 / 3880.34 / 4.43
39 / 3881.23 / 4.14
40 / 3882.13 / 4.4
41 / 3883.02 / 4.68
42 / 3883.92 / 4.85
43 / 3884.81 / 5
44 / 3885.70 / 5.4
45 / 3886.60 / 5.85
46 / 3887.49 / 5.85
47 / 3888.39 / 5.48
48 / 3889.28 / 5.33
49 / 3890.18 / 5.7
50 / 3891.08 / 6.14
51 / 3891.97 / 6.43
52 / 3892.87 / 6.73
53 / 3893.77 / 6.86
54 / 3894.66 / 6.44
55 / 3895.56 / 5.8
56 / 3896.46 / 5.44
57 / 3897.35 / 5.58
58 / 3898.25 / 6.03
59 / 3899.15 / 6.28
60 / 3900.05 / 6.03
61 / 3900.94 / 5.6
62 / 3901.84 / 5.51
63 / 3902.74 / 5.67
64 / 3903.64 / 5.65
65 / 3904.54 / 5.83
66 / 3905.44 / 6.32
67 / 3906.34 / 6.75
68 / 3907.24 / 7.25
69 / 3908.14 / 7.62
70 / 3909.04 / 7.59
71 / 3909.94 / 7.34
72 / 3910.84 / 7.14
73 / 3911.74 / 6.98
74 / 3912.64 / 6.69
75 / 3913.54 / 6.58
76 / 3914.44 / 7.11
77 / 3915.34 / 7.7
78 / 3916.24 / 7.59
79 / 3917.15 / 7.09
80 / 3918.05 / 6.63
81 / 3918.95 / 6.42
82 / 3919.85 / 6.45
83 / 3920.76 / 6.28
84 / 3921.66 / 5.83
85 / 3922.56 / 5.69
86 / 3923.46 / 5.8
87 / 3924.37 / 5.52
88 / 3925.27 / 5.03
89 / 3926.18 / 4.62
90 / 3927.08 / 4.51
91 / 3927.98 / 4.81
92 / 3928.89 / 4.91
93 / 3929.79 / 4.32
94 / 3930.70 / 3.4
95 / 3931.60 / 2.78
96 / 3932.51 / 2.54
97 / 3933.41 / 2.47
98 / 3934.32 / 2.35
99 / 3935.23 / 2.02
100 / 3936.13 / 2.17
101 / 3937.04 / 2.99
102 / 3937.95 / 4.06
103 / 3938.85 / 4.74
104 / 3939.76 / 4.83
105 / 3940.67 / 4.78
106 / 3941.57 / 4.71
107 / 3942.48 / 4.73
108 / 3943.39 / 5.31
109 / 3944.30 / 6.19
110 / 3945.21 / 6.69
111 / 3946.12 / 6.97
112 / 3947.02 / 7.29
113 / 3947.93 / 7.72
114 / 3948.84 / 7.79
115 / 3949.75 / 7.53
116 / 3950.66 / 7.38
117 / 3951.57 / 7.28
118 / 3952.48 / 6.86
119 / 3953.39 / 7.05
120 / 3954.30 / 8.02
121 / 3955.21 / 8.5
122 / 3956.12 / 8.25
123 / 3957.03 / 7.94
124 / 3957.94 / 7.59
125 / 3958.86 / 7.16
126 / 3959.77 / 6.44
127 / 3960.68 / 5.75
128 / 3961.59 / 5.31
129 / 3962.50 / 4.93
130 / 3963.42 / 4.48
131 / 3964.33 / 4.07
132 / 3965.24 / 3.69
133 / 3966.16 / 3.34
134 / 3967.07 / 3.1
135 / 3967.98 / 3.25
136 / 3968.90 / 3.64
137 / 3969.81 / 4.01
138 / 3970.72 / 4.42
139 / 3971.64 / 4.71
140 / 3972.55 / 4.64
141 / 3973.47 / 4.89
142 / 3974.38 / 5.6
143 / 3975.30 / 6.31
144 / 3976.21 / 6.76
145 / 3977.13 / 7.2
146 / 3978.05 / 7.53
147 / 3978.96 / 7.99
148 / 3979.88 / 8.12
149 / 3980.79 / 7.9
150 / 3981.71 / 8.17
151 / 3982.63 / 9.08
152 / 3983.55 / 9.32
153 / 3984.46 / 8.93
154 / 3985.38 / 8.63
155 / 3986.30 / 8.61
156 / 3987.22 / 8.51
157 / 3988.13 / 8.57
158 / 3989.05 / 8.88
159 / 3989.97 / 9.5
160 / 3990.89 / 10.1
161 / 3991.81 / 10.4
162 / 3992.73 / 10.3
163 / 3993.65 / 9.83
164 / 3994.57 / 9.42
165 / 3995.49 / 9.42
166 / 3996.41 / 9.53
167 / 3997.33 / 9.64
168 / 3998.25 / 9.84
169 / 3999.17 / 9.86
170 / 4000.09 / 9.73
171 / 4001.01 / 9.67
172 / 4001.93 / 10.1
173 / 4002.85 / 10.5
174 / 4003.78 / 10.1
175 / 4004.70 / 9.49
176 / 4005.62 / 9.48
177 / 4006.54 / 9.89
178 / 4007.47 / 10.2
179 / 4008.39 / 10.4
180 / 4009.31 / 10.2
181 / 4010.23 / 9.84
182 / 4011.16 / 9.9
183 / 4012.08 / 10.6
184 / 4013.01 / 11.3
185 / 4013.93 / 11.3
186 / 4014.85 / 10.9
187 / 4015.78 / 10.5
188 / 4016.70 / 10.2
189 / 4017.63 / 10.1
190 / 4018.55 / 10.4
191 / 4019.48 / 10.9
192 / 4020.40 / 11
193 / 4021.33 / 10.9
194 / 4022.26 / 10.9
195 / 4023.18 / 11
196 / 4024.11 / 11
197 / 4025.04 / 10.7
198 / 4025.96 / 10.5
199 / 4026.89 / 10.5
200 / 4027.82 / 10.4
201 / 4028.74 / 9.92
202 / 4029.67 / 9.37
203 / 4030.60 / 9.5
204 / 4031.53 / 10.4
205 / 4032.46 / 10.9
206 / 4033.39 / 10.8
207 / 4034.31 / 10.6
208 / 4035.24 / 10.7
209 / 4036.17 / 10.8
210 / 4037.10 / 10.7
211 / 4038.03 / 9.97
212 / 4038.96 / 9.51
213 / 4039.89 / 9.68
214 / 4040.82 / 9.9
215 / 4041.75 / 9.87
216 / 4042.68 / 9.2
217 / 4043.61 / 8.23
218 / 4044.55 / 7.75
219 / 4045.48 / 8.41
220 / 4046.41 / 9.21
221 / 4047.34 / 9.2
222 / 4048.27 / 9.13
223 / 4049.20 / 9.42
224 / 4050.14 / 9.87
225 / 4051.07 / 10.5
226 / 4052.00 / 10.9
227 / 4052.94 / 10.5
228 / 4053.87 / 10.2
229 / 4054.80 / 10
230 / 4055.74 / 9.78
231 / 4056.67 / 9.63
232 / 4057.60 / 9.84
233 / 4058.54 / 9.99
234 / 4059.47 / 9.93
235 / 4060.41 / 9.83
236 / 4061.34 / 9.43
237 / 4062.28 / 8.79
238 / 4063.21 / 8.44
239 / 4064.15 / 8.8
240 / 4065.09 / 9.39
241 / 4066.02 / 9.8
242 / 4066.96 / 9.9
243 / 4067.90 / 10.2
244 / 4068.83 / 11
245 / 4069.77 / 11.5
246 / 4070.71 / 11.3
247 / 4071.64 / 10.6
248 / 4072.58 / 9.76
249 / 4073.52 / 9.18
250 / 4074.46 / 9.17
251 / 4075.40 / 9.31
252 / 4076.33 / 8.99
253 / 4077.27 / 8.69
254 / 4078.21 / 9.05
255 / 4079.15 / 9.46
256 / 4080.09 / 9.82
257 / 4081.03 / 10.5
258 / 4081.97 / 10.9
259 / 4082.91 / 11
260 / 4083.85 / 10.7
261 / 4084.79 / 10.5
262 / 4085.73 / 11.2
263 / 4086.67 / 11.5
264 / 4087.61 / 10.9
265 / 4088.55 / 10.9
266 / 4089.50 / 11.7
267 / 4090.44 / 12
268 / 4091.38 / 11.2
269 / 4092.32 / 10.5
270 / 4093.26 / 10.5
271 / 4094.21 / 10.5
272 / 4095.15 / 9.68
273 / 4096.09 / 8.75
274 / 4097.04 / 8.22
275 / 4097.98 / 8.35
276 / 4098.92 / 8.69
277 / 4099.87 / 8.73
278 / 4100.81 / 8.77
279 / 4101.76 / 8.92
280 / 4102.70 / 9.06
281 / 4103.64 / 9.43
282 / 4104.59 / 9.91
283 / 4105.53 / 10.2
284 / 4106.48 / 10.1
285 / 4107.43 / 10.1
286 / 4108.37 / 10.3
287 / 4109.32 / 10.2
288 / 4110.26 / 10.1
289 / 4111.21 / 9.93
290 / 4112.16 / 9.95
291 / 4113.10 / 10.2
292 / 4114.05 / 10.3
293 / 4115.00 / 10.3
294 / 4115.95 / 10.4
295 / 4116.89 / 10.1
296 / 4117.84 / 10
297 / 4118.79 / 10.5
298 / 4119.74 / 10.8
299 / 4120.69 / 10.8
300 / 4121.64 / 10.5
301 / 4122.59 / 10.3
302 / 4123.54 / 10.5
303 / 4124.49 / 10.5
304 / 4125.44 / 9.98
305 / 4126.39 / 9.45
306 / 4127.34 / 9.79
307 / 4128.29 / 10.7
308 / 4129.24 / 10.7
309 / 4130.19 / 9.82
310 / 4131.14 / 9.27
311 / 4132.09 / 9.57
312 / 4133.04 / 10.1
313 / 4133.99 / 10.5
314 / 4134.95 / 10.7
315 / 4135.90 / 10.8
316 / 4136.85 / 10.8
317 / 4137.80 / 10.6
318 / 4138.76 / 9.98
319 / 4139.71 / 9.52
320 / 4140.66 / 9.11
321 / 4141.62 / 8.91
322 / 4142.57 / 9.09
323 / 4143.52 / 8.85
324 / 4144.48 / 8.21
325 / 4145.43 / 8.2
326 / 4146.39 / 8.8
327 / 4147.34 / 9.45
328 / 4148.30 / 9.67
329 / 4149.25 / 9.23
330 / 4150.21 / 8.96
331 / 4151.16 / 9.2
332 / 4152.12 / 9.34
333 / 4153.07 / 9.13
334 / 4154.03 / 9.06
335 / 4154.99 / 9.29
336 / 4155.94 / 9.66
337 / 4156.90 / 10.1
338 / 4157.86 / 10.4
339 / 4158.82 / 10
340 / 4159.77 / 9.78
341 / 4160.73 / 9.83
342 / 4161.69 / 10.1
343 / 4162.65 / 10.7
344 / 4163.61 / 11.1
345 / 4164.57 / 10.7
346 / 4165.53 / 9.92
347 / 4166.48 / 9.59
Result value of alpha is 1.92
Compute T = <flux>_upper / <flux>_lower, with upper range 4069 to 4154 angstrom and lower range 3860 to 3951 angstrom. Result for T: 1.79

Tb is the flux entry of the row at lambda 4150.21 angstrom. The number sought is 8.96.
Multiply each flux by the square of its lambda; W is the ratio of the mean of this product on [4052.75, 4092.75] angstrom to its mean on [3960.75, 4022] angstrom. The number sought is 1.26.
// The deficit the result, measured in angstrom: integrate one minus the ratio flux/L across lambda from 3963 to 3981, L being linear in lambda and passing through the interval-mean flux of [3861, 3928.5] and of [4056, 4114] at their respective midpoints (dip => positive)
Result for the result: 5.4 angstrom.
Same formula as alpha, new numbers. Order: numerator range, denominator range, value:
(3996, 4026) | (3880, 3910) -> 1.86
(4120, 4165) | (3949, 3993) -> 1.55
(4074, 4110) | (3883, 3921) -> 1.74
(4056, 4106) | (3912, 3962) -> 1.84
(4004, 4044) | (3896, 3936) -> 1.93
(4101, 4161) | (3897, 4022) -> 1.50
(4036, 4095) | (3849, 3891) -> 2.19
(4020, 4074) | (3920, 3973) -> 2.00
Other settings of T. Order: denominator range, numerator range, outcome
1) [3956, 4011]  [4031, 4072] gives 1.27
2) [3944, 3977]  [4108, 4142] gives 1.70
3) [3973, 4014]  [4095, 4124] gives 1.07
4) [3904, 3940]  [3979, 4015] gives 1.77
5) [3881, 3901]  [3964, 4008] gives 1.39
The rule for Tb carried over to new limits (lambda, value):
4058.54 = 9.99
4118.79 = 10.5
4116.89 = 10.1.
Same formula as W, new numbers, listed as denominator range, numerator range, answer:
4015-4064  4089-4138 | 1.05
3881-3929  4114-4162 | 1.83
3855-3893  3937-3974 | 1.16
